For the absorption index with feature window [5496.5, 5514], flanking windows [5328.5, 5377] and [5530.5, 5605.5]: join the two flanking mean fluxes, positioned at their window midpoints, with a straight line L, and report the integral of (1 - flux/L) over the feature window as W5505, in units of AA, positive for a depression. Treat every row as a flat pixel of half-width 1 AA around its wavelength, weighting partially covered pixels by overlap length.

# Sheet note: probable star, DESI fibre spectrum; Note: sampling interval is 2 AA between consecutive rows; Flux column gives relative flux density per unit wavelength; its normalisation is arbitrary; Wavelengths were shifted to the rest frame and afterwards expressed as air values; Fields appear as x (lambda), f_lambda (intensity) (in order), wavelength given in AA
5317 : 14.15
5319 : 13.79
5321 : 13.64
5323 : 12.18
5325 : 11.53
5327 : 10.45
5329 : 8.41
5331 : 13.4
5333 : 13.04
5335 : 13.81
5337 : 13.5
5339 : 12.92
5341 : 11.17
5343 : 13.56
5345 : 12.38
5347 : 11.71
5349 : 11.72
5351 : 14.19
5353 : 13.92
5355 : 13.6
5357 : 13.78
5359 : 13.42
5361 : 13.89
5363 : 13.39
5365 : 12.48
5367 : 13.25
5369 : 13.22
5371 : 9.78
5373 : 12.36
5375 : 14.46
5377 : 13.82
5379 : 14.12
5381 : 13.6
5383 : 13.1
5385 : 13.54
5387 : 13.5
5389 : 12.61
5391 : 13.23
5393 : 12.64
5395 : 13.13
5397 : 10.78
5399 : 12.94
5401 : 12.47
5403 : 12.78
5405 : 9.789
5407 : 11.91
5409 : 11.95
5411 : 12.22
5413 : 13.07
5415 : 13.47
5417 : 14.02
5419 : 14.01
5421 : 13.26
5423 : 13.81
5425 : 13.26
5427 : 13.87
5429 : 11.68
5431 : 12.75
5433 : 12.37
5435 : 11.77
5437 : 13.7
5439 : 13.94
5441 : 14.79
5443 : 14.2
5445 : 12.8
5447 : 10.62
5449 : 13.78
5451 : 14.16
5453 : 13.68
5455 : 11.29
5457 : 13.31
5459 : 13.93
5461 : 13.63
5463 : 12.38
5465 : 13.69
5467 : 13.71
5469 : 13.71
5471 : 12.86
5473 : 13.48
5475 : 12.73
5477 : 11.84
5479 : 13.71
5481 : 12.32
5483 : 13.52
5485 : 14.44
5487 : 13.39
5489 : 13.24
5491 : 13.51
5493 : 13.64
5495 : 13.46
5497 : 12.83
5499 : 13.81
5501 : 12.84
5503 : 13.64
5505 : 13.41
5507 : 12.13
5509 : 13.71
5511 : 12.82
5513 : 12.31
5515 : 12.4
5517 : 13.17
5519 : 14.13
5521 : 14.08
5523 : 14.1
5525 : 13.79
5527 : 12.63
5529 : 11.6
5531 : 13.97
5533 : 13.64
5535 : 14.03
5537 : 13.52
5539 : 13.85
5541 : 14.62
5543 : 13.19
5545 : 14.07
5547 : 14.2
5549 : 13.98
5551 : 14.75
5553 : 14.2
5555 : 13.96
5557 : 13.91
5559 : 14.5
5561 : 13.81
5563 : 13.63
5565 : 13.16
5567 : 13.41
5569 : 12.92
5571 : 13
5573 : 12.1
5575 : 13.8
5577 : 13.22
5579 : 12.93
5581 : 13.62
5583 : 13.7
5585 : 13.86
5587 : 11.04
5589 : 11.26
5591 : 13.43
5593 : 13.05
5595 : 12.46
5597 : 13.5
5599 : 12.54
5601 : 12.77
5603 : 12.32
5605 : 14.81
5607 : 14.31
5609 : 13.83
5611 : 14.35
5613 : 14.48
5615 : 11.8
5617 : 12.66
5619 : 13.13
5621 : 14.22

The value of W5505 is 0.3 AA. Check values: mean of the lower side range 12.9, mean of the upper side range 13.4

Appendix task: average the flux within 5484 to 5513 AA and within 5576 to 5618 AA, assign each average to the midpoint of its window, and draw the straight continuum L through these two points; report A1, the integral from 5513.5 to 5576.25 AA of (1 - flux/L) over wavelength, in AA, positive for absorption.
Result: -1.8 AA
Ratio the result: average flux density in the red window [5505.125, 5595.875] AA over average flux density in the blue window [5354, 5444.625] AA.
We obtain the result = 1.0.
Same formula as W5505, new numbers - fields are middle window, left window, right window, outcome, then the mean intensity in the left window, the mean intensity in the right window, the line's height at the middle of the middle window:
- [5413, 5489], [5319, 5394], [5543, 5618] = -0.9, 12.9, 13.4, 13.1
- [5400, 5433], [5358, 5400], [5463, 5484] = 0.8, 13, 13.1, 13.1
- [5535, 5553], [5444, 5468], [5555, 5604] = -1.3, 13.1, 13.1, 13.1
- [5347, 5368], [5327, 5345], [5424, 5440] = -1.3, 12.4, 12.9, 12.5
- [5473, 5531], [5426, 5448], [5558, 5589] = -0.6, 13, 13.2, 13.1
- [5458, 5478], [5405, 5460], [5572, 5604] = -0.3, 13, 12.8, 13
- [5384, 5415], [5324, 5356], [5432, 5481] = 0.8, 12.5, 13.2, 12.8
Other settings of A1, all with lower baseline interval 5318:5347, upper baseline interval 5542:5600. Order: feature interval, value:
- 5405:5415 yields 0.4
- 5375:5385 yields -0.9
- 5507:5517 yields 0.3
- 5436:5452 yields -0.8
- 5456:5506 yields -1.3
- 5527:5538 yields -0.1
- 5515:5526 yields -0.5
